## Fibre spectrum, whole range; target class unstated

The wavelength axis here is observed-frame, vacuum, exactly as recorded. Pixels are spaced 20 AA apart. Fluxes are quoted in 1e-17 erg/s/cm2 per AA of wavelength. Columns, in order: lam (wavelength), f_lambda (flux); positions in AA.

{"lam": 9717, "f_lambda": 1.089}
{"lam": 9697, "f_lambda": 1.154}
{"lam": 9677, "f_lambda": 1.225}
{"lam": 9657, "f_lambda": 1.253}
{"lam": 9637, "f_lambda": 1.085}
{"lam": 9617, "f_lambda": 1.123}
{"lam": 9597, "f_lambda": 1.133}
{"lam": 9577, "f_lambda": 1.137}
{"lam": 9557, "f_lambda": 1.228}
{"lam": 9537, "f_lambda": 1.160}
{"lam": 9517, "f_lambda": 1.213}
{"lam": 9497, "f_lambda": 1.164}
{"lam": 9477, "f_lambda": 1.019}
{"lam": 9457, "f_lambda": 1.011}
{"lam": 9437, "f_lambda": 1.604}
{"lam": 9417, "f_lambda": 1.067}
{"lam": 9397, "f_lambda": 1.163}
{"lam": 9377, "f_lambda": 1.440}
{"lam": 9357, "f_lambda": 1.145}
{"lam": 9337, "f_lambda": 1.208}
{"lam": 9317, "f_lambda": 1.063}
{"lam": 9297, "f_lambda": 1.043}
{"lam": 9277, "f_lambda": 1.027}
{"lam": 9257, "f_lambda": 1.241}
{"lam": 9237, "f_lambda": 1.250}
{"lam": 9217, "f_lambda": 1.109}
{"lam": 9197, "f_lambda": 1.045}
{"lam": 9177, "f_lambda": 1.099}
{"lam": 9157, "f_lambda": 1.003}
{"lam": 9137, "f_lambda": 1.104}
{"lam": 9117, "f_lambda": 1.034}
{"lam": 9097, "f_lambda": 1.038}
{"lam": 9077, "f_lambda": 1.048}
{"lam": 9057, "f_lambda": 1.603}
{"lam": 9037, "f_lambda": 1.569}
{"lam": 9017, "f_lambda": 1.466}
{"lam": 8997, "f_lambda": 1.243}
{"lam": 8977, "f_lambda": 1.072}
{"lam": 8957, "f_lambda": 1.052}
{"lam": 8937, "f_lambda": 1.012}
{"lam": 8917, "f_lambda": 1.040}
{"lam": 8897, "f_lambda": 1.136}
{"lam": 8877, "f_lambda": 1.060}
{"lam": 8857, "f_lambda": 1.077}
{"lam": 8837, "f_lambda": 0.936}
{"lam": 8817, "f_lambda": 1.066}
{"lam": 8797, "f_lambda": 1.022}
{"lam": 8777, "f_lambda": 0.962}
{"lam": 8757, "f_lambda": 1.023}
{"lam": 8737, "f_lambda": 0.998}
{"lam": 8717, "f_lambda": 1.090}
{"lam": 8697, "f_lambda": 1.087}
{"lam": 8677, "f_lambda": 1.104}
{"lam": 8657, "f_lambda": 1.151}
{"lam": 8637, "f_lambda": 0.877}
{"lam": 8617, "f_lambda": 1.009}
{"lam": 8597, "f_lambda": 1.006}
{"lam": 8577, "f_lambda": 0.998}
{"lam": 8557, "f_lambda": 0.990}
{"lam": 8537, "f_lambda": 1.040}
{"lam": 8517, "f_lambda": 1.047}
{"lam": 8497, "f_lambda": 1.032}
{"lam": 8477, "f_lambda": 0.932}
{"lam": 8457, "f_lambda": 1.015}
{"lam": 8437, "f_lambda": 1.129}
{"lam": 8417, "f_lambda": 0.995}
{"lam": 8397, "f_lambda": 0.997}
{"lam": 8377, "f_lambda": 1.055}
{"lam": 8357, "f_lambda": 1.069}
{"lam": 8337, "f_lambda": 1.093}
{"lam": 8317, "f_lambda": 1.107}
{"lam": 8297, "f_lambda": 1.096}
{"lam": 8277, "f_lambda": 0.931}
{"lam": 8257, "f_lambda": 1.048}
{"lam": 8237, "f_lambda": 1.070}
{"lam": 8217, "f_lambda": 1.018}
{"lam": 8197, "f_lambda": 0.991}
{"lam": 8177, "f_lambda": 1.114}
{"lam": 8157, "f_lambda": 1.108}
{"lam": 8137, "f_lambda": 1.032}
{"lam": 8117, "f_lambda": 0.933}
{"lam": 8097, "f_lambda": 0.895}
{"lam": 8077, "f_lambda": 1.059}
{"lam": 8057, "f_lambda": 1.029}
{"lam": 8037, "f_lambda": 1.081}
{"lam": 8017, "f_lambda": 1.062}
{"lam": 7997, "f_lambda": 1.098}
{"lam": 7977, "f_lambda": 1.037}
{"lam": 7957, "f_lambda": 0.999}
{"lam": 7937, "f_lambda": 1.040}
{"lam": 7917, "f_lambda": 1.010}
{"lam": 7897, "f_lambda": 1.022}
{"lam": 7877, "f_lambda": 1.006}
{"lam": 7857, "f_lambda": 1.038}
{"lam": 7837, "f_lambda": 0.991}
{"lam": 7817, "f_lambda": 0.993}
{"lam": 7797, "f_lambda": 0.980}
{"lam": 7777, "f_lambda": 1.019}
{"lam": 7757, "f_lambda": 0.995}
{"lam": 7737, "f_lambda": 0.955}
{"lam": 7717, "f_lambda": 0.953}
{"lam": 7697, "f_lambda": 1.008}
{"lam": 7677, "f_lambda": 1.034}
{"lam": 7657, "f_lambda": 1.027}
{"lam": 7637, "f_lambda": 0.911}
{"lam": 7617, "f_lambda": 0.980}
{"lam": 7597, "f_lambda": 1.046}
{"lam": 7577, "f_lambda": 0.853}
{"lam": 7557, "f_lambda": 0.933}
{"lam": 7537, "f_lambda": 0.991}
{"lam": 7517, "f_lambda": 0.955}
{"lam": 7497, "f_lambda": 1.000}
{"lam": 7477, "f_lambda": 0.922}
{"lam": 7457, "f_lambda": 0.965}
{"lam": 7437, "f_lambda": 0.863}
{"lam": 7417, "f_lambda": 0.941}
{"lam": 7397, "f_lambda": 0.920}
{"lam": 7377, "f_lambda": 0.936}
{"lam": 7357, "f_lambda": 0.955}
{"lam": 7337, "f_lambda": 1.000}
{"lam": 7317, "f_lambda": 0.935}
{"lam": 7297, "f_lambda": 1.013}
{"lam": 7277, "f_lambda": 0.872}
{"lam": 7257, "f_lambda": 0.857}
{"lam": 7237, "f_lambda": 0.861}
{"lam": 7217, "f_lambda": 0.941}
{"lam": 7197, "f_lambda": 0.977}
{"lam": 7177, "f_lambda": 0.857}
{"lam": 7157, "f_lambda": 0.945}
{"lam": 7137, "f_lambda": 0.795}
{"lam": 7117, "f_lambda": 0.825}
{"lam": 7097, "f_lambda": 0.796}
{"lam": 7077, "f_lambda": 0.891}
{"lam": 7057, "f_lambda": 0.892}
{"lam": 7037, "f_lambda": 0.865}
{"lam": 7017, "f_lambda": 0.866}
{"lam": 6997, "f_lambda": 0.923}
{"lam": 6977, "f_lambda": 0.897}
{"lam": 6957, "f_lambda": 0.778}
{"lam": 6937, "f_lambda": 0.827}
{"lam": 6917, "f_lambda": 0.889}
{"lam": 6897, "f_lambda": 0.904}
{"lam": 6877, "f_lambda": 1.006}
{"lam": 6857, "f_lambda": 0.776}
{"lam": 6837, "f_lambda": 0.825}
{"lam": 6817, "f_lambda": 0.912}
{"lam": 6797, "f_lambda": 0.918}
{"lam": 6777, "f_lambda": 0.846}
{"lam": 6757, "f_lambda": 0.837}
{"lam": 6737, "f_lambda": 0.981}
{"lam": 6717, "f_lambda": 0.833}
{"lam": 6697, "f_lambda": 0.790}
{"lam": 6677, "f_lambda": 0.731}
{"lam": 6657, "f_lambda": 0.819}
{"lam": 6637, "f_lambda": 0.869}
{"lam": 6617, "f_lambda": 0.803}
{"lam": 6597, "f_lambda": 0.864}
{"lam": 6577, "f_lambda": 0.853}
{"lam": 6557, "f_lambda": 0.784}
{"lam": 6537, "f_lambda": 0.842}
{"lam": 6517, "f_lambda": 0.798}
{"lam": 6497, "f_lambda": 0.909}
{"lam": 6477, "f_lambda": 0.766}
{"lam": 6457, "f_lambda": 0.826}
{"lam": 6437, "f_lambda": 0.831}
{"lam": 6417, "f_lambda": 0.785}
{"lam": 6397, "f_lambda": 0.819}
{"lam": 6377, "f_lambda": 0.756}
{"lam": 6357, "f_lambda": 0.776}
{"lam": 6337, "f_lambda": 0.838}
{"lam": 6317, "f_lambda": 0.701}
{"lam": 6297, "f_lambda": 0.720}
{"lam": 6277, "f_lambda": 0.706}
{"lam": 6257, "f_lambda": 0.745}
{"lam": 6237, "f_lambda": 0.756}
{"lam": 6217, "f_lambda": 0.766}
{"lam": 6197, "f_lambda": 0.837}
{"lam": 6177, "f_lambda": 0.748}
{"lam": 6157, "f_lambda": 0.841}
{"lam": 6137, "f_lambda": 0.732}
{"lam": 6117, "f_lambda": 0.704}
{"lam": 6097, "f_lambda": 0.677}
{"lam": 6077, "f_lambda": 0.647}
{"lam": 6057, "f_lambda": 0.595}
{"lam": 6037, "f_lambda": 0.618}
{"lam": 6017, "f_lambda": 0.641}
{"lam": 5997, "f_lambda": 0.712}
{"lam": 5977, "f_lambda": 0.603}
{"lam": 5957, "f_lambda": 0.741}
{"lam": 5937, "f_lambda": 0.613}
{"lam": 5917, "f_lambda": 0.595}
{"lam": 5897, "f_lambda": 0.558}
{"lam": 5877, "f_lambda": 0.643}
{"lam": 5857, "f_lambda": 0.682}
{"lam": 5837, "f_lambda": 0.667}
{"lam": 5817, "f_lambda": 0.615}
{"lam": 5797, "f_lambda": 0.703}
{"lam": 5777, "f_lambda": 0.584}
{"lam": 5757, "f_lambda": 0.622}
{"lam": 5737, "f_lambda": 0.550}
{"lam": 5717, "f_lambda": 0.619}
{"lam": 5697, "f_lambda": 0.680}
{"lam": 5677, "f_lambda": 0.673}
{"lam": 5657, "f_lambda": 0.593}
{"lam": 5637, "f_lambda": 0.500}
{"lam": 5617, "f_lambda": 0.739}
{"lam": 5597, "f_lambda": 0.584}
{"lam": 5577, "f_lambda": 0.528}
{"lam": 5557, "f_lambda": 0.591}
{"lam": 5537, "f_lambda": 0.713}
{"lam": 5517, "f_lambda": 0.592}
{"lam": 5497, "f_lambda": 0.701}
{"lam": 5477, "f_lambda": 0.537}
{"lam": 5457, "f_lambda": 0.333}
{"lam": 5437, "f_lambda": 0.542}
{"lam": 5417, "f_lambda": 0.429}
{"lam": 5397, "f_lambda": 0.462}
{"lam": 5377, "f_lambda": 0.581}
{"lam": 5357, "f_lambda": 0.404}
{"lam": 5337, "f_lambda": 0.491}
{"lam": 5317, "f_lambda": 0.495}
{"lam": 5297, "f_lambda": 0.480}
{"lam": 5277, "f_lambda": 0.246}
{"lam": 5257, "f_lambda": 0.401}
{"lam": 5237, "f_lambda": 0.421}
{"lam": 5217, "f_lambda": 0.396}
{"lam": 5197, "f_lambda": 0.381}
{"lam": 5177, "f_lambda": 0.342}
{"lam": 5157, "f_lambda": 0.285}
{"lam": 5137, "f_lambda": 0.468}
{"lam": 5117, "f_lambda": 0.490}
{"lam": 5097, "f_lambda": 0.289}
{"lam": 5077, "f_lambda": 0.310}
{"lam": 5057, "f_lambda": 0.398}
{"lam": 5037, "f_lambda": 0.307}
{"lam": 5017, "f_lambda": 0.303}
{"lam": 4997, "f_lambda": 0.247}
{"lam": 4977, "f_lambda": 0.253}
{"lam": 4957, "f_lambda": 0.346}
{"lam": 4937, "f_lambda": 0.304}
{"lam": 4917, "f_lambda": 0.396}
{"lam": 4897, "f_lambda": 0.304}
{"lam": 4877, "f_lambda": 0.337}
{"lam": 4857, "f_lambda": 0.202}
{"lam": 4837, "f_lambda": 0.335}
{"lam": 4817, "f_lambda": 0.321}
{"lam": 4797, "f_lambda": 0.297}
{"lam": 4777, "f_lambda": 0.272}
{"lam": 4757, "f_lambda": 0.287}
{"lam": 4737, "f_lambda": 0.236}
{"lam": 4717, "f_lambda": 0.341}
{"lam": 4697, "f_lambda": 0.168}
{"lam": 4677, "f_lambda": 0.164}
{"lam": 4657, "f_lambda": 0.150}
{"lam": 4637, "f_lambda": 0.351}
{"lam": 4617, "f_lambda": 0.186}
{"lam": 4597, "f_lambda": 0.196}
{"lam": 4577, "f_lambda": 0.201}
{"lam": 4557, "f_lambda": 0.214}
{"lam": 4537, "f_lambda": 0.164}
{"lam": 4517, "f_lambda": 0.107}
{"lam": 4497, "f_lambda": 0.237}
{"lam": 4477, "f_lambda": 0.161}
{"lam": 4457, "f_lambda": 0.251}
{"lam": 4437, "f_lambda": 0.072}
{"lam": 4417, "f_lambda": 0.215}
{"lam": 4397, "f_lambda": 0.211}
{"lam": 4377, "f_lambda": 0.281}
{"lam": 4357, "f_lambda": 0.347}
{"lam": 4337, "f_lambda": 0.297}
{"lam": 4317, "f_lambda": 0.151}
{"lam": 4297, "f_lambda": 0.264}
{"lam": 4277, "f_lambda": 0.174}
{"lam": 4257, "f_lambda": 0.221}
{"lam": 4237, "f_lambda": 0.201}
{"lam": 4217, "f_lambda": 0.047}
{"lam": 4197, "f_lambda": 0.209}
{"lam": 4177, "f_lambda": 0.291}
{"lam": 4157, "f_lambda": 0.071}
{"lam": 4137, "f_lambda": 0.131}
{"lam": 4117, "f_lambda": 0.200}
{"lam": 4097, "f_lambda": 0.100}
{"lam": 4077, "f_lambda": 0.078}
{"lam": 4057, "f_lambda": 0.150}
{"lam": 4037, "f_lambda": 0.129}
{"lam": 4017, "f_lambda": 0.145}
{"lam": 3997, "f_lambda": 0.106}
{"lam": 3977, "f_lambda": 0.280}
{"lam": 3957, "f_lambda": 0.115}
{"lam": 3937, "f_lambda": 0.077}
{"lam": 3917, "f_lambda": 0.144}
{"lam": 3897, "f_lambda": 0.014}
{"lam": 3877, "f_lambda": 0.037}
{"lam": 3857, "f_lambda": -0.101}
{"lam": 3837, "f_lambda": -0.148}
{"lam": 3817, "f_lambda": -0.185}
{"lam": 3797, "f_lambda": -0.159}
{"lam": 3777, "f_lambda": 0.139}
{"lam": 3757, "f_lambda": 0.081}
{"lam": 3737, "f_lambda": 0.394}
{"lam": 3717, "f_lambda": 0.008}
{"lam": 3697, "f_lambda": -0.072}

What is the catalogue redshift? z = 0.38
